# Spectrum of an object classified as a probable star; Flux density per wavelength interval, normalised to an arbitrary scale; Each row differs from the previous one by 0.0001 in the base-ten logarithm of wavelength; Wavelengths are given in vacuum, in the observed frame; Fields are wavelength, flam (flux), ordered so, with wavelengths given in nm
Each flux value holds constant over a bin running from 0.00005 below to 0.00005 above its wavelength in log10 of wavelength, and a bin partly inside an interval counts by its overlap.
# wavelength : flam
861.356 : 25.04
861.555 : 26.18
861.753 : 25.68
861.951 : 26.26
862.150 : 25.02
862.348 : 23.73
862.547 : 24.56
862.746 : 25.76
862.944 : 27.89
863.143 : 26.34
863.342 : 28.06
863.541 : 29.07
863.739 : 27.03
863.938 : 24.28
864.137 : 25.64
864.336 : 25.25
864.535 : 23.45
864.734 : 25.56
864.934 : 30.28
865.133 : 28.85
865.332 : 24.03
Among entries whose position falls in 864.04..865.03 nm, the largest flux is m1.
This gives 30.28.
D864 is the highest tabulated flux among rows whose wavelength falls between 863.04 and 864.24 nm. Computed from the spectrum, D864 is 29.07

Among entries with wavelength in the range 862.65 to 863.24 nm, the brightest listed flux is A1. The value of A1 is 27.89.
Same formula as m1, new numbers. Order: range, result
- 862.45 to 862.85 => 25.76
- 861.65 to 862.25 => 26.26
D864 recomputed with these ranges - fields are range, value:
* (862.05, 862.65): 25.02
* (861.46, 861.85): 26.18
